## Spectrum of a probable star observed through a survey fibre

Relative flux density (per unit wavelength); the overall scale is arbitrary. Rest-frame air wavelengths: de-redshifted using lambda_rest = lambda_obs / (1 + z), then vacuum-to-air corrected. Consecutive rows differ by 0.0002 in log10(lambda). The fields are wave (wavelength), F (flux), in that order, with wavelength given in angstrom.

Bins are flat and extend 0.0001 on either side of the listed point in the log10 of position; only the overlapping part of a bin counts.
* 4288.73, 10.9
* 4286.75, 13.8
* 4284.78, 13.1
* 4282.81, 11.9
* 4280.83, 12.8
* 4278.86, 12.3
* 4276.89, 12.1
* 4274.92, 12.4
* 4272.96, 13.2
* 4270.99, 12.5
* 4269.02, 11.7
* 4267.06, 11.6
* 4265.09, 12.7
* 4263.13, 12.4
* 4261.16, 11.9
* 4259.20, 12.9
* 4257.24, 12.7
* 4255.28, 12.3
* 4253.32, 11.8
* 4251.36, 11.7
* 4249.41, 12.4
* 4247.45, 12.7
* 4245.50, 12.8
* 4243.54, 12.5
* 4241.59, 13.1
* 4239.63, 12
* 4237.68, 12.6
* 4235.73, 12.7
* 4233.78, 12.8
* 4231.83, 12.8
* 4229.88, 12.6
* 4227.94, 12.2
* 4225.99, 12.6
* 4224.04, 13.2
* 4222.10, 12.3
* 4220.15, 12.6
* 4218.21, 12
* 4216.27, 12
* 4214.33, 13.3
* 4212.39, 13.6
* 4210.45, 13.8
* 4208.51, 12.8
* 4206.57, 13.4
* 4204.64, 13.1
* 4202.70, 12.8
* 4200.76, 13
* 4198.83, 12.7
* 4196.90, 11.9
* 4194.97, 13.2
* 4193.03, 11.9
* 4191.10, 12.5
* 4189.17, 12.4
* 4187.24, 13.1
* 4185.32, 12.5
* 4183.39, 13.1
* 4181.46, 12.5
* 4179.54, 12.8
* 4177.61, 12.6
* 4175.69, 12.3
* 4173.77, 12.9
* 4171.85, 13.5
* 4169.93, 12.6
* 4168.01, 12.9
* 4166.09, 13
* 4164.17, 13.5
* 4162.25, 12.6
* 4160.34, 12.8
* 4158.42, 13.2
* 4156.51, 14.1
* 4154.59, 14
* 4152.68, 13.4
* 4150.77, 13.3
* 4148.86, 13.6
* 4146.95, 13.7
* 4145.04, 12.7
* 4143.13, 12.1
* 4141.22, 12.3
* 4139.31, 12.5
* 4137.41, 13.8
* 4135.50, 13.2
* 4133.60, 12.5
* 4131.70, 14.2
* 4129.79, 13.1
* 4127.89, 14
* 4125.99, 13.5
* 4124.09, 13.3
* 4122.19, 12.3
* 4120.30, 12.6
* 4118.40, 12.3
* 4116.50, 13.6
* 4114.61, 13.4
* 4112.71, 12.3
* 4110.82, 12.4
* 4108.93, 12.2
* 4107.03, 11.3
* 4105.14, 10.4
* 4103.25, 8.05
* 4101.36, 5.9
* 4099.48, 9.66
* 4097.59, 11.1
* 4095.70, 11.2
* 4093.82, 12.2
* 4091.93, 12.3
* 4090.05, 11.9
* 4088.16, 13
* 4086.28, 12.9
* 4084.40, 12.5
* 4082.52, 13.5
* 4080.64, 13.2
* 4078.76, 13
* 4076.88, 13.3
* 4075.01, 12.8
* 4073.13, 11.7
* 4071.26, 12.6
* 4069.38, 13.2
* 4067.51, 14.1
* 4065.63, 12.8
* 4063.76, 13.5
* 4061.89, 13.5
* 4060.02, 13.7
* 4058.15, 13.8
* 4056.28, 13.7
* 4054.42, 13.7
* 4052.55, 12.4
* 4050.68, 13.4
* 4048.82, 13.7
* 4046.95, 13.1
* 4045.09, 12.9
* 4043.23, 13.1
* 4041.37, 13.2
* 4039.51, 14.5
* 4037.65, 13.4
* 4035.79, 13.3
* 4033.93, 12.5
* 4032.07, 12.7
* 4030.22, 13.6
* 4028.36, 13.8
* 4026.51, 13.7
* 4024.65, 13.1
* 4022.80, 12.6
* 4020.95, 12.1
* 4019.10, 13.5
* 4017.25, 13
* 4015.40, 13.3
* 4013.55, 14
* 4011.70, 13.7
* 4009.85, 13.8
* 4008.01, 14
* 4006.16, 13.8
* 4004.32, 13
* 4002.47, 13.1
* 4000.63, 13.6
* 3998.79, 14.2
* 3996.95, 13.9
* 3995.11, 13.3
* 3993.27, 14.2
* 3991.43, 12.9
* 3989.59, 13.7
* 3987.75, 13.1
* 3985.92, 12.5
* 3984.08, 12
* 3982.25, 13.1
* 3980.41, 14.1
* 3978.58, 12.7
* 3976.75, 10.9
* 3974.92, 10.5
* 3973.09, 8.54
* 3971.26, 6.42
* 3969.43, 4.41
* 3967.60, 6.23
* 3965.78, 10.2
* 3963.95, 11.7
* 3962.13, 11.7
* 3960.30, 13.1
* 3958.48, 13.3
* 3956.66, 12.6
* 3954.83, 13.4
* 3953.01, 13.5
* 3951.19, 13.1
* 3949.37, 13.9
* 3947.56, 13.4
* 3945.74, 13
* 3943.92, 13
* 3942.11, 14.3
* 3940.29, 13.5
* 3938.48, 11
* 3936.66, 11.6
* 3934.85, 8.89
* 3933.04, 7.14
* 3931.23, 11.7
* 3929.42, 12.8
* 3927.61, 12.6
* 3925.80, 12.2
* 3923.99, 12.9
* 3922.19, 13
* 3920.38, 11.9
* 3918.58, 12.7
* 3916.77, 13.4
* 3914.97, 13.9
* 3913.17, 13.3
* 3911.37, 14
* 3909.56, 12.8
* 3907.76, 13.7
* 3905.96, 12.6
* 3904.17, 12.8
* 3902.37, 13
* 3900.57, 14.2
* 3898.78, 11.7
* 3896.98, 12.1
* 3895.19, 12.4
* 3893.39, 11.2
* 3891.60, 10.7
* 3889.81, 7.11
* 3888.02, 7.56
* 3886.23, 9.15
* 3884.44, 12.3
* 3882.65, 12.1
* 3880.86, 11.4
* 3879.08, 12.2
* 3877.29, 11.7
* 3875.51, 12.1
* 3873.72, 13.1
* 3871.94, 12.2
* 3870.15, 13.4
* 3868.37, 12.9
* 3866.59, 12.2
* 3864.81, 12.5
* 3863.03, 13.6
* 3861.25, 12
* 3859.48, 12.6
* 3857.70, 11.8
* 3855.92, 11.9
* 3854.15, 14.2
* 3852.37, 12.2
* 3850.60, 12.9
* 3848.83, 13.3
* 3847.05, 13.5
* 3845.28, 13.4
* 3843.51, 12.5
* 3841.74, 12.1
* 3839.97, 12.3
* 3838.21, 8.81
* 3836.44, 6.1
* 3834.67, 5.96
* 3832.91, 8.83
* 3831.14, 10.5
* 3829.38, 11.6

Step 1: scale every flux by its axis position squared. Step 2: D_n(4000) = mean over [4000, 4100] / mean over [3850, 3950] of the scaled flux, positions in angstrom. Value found 1.15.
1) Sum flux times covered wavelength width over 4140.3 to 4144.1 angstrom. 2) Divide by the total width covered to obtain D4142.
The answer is 12.2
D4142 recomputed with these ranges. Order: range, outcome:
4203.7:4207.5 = 13.3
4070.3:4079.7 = 12.7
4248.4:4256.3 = 12.1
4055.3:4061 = 13.7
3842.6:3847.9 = 13.1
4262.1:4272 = 12.2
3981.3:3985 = 12.5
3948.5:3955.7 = 13.5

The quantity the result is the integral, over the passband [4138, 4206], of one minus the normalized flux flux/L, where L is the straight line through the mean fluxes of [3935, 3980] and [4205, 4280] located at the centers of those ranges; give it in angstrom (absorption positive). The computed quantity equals -3.3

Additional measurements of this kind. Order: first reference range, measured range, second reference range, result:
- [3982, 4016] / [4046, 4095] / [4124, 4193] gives 0.8 angstrom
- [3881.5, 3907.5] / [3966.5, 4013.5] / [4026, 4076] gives 1.8 angstrom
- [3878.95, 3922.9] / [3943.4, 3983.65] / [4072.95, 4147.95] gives 2.1 angstrom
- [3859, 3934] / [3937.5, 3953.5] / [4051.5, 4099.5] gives -1.1 angstrom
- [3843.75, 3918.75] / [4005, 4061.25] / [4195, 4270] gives -4.2 angstrom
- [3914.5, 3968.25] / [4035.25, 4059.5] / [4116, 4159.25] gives -1.3 angstrom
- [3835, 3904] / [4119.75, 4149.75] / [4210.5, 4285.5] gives -1.9 angstrom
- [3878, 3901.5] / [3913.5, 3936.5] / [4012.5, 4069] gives -0.7 angstrom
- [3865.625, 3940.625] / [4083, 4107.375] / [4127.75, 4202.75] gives 3.3 angstrom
